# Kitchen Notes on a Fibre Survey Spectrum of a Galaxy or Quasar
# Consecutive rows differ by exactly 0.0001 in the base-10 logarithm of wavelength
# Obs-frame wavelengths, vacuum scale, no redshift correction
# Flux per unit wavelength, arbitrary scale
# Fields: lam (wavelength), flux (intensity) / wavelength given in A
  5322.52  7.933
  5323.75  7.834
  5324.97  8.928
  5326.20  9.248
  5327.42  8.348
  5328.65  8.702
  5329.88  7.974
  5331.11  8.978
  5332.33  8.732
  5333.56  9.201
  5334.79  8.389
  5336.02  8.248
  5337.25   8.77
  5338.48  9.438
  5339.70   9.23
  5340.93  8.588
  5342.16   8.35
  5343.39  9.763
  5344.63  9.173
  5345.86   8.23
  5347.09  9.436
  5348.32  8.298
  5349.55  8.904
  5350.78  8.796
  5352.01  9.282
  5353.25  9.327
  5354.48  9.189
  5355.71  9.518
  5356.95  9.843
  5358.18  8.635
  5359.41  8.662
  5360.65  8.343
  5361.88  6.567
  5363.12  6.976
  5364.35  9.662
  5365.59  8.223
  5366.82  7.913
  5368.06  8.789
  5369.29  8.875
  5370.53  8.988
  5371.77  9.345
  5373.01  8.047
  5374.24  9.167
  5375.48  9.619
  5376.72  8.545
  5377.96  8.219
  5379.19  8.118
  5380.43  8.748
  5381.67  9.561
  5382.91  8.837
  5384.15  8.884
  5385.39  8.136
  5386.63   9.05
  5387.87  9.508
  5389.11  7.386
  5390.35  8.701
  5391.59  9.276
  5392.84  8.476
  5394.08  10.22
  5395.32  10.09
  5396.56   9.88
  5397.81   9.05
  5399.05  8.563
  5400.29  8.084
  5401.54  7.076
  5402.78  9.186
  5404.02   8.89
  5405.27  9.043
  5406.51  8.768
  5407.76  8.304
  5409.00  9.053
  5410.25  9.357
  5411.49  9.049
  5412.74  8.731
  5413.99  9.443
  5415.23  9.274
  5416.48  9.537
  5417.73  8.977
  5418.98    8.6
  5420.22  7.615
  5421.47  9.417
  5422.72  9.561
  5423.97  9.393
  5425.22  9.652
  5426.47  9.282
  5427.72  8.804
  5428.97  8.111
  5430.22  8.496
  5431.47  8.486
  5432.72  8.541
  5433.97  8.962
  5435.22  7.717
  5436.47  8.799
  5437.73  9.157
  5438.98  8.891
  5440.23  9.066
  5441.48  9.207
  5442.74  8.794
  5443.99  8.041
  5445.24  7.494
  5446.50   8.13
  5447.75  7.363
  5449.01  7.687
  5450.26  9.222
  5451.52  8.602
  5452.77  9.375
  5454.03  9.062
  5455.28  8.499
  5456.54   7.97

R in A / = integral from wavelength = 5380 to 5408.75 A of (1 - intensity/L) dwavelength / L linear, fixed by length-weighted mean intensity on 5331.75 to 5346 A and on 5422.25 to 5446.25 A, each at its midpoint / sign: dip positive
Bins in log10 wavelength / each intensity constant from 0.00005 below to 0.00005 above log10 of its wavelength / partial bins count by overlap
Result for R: -0.2 A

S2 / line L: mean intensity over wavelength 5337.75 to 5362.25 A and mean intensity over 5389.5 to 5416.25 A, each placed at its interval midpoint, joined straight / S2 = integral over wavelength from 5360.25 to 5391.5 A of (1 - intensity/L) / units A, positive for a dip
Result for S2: 1.2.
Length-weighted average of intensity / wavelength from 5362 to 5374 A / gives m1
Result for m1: 8.47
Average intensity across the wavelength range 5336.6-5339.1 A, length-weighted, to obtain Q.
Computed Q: 9.12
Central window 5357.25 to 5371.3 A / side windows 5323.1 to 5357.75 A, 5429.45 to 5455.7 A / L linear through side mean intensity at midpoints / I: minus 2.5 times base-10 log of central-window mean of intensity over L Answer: 0.05 mag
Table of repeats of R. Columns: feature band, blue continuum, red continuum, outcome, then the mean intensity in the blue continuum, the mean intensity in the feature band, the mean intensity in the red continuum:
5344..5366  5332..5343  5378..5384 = 0.14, 8.79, 8.73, 8.77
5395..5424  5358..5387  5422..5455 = -1.00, 8.58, 8.93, 8.69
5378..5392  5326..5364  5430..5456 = -0.08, 8.75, 8.72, 8.55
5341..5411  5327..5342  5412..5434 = 0.12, 8.71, 8.8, 8.94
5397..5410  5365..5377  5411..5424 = 0.45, 8.76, 8.64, 9.04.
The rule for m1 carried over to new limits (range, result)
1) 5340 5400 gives 8.83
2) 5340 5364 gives 8.75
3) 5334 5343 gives 8.76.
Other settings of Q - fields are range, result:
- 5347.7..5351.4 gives 8.68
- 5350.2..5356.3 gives 9.22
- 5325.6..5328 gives 8.83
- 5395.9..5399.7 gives 9.17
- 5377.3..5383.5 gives 8.7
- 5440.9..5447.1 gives 8.32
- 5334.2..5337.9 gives 8.47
